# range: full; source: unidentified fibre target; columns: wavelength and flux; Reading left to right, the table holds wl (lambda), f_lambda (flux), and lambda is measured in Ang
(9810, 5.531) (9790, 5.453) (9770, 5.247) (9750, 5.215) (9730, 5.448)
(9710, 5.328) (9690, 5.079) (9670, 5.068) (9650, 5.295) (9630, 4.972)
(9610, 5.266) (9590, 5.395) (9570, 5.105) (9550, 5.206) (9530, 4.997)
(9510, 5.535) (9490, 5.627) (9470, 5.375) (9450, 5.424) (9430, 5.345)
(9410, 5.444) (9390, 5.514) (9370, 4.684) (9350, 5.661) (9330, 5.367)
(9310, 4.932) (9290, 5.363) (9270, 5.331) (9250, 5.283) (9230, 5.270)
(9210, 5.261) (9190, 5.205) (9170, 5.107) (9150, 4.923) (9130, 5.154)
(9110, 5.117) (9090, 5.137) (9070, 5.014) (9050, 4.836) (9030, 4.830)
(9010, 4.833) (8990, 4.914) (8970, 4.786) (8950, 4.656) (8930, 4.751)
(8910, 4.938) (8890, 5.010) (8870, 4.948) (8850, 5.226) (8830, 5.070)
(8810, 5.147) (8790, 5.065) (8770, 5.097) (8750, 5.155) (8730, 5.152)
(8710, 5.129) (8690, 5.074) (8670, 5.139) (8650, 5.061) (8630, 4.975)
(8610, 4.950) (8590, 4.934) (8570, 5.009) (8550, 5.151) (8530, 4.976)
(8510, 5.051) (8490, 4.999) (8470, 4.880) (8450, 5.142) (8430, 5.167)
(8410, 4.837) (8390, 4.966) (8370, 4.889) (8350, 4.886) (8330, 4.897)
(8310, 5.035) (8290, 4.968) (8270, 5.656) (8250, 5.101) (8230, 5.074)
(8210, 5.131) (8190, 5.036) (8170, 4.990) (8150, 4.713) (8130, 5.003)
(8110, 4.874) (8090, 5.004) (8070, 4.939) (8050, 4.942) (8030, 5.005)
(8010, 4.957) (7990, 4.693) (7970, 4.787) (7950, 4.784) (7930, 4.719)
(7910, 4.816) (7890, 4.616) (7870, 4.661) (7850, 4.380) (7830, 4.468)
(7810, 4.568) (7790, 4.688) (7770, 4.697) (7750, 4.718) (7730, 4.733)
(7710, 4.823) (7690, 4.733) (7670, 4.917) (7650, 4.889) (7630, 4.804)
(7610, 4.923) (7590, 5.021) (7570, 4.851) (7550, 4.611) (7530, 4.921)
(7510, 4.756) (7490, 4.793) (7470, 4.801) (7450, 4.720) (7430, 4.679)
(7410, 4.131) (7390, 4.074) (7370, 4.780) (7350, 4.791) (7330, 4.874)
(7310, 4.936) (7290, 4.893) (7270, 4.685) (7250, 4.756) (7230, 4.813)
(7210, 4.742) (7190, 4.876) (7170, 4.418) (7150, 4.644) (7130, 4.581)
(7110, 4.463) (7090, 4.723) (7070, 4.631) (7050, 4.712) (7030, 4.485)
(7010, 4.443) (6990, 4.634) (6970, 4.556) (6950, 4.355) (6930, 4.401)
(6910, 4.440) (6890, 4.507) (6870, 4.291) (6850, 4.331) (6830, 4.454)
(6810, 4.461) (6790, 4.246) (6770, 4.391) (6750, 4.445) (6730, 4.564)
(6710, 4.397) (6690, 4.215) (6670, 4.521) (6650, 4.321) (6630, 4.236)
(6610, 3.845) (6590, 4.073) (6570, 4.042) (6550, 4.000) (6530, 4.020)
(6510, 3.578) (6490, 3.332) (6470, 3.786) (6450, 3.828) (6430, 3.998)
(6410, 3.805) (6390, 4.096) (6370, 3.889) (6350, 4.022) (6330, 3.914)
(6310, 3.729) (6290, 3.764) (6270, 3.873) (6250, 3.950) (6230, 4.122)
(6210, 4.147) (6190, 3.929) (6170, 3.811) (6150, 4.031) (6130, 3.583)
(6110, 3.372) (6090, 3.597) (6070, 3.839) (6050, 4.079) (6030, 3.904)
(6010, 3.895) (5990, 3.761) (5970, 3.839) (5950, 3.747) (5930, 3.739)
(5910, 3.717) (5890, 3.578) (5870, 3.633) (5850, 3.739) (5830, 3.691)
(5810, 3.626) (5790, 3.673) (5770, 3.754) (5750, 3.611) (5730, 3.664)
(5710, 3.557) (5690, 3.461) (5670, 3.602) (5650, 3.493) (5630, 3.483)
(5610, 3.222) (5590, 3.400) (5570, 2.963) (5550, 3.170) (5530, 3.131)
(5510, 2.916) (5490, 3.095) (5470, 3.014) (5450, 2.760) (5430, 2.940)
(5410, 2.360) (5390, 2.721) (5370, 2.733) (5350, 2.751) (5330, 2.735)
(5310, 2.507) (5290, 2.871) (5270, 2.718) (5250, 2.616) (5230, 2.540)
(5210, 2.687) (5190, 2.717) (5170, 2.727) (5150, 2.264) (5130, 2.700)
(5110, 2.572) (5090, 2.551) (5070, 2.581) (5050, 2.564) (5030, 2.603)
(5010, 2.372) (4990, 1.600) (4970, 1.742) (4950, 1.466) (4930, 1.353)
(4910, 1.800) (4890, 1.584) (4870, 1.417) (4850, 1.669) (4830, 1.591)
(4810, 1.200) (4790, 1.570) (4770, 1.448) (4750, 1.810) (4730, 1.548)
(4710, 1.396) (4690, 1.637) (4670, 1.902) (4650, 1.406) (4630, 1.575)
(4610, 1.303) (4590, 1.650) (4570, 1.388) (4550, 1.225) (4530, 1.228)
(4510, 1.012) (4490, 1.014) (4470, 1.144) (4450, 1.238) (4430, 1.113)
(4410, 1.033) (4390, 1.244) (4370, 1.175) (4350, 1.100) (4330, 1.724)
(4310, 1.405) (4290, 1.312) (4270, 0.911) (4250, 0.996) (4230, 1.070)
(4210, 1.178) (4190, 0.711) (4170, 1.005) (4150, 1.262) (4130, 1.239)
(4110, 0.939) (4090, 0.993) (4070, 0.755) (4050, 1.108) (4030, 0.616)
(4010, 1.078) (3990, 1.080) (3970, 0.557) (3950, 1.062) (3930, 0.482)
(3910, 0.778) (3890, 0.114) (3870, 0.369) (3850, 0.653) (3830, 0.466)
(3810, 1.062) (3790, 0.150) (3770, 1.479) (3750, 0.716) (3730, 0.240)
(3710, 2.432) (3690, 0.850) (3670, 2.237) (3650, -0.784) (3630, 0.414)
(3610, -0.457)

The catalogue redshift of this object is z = 0.255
